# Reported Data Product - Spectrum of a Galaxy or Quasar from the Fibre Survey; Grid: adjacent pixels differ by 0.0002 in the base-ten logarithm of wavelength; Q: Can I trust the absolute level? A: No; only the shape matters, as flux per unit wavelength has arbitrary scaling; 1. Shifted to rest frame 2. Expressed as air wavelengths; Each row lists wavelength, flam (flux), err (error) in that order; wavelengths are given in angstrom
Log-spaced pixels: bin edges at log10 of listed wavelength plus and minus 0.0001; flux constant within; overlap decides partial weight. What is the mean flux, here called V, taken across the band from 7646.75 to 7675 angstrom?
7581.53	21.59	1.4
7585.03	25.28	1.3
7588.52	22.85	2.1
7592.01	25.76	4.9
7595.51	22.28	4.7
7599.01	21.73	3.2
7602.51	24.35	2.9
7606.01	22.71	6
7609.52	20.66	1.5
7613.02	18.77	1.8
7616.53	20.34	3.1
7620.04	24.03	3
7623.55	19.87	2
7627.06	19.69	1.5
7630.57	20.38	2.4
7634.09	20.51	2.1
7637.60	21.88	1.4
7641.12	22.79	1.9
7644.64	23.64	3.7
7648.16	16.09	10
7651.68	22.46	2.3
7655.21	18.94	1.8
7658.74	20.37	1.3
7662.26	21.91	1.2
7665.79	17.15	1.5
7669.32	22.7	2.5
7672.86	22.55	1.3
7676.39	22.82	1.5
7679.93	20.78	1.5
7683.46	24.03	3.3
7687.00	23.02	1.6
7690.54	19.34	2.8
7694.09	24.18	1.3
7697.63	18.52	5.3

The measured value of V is 20.4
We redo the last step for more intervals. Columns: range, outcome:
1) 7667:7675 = 22.2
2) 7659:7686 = 21.7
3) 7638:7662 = 20.9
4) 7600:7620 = 21.6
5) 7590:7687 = 21.5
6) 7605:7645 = 21.2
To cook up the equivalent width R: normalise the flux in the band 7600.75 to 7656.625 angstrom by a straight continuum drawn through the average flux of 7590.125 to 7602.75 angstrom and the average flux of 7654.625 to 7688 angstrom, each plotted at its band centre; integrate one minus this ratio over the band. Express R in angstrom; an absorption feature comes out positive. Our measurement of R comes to 3.7 angstrom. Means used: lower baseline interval 23.4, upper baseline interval 21.5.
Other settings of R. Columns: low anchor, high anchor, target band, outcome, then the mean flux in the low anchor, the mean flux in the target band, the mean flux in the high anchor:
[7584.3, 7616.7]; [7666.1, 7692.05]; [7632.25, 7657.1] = 1.4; 22.5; 20.9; 21.9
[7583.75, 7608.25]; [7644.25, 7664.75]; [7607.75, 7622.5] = 1.0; 23.5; 20.9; 20.2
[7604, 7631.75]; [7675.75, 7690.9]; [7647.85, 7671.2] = 1.6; 20.8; 20.2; 22.2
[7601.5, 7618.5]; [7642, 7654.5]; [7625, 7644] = -0.2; 21.3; 21.2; 20.7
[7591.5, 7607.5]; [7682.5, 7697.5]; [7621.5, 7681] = 4.5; 23.2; 20.9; 22.1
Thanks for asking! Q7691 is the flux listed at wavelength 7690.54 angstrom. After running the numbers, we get 19.34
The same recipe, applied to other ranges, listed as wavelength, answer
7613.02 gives 18.77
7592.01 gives 25.76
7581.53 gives 21.59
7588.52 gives 22.85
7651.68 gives 22.46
